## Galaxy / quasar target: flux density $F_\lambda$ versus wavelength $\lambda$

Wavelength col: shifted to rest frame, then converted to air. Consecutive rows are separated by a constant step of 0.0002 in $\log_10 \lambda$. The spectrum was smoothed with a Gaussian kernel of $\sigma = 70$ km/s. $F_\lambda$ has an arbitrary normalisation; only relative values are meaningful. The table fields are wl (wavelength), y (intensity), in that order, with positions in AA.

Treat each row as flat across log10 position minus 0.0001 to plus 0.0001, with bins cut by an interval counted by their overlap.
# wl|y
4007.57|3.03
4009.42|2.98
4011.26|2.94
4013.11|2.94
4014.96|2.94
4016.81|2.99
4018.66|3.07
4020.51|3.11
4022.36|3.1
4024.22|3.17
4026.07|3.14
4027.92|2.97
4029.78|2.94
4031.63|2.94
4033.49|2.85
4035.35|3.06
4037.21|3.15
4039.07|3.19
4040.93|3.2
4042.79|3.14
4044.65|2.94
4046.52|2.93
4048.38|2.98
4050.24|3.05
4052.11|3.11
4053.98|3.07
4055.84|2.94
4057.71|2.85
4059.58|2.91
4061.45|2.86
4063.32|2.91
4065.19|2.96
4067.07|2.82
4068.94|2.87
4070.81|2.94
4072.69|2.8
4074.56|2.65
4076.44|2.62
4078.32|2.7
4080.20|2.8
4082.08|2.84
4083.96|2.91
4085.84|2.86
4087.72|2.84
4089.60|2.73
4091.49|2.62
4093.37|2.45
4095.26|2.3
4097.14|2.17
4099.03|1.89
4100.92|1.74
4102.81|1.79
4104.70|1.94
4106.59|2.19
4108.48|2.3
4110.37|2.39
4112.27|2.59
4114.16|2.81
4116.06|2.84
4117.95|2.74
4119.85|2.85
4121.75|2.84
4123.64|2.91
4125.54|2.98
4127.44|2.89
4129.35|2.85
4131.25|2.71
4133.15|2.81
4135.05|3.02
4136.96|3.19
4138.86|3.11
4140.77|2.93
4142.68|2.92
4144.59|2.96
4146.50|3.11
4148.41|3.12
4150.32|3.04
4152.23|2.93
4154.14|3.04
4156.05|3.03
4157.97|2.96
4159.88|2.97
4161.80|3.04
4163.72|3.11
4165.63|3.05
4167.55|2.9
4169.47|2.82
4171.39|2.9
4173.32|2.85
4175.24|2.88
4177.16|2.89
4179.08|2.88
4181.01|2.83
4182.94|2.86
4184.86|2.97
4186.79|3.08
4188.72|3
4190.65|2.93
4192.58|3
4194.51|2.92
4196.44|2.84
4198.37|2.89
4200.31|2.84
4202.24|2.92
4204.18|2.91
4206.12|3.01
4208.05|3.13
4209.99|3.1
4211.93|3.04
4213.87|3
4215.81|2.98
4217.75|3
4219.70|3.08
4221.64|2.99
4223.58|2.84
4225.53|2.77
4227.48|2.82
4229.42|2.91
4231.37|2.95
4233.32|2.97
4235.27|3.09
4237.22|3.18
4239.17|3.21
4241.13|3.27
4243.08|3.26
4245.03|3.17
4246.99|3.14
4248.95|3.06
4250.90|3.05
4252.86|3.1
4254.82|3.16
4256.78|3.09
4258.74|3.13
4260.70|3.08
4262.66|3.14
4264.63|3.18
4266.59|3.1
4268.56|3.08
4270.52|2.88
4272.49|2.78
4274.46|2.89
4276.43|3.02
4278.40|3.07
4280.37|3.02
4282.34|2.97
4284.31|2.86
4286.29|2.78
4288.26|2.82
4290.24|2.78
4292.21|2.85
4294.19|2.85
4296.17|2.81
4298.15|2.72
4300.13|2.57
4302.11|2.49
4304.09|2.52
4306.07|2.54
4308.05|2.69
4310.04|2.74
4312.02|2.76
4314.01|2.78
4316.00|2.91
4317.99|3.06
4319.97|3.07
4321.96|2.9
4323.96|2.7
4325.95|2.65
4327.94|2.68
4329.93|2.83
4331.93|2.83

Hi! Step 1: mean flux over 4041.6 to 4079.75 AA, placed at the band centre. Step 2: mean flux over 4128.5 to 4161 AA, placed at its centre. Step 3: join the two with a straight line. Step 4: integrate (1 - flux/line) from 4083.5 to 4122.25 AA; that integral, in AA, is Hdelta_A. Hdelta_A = 6.41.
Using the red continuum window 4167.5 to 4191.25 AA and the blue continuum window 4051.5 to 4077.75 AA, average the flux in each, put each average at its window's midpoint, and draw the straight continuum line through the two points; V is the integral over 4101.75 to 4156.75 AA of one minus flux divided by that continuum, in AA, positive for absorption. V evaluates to 2.0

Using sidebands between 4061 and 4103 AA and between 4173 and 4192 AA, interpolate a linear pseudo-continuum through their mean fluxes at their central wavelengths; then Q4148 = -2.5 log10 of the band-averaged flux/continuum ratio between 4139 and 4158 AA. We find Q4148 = -0.071 mag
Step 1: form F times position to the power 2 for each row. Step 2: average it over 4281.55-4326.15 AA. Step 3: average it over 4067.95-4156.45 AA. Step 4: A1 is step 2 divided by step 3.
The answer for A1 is 1.12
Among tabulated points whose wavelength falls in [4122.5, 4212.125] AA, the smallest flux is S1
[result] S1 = 2.71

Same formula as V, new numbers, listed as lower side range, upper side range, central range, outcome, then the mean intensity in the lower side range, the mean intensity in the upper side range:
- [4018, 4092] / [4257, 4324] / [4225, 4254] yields -1.8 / 2.94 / 2.87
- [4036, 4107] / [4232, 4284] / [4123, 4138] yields -0.4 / 2.73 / 3.08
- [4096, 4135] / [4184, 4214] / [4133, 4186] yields -4.1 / 2.52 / 2.97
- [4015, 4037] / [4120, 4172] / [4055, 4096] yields 3.0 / 3.03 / 2.97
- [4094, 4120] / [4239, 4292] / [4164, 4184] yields -2.1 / 2.31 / 3.03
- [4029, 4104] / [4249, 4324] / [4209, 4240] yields -1.4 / 2.78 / 2.9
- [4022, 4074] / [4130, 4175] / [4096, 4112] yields 4.9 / 2.99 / 2.98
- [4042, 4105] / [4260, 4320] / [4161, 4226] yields -3.7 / 2.71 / 2.86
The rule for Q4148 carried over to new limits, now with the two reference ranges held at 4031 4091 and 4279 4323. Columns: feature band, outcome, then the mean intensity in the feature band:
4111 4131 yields 0.03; 2.82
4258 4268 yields -0.11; 3.12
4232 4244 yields -0.12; 3.16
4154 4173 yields -0.04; 2.97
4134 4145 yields -0.05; 3.02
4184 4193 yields -0.05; 2.99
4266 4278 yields -0.06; 2.96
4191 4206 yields -0.02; 2.91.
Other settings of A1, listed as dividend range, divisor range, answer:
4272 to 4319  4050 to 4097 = 1.11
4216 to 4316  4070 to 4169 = 1.15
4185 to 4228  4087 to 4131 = 1.24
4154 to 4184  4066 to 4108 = 1.21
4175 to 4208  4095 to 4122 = 1.30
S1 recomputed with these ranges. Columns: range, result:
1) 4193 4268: 2.77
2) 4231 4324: 2.49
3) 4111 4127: 2.59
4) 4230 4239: 2.95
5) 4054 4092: 2.62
